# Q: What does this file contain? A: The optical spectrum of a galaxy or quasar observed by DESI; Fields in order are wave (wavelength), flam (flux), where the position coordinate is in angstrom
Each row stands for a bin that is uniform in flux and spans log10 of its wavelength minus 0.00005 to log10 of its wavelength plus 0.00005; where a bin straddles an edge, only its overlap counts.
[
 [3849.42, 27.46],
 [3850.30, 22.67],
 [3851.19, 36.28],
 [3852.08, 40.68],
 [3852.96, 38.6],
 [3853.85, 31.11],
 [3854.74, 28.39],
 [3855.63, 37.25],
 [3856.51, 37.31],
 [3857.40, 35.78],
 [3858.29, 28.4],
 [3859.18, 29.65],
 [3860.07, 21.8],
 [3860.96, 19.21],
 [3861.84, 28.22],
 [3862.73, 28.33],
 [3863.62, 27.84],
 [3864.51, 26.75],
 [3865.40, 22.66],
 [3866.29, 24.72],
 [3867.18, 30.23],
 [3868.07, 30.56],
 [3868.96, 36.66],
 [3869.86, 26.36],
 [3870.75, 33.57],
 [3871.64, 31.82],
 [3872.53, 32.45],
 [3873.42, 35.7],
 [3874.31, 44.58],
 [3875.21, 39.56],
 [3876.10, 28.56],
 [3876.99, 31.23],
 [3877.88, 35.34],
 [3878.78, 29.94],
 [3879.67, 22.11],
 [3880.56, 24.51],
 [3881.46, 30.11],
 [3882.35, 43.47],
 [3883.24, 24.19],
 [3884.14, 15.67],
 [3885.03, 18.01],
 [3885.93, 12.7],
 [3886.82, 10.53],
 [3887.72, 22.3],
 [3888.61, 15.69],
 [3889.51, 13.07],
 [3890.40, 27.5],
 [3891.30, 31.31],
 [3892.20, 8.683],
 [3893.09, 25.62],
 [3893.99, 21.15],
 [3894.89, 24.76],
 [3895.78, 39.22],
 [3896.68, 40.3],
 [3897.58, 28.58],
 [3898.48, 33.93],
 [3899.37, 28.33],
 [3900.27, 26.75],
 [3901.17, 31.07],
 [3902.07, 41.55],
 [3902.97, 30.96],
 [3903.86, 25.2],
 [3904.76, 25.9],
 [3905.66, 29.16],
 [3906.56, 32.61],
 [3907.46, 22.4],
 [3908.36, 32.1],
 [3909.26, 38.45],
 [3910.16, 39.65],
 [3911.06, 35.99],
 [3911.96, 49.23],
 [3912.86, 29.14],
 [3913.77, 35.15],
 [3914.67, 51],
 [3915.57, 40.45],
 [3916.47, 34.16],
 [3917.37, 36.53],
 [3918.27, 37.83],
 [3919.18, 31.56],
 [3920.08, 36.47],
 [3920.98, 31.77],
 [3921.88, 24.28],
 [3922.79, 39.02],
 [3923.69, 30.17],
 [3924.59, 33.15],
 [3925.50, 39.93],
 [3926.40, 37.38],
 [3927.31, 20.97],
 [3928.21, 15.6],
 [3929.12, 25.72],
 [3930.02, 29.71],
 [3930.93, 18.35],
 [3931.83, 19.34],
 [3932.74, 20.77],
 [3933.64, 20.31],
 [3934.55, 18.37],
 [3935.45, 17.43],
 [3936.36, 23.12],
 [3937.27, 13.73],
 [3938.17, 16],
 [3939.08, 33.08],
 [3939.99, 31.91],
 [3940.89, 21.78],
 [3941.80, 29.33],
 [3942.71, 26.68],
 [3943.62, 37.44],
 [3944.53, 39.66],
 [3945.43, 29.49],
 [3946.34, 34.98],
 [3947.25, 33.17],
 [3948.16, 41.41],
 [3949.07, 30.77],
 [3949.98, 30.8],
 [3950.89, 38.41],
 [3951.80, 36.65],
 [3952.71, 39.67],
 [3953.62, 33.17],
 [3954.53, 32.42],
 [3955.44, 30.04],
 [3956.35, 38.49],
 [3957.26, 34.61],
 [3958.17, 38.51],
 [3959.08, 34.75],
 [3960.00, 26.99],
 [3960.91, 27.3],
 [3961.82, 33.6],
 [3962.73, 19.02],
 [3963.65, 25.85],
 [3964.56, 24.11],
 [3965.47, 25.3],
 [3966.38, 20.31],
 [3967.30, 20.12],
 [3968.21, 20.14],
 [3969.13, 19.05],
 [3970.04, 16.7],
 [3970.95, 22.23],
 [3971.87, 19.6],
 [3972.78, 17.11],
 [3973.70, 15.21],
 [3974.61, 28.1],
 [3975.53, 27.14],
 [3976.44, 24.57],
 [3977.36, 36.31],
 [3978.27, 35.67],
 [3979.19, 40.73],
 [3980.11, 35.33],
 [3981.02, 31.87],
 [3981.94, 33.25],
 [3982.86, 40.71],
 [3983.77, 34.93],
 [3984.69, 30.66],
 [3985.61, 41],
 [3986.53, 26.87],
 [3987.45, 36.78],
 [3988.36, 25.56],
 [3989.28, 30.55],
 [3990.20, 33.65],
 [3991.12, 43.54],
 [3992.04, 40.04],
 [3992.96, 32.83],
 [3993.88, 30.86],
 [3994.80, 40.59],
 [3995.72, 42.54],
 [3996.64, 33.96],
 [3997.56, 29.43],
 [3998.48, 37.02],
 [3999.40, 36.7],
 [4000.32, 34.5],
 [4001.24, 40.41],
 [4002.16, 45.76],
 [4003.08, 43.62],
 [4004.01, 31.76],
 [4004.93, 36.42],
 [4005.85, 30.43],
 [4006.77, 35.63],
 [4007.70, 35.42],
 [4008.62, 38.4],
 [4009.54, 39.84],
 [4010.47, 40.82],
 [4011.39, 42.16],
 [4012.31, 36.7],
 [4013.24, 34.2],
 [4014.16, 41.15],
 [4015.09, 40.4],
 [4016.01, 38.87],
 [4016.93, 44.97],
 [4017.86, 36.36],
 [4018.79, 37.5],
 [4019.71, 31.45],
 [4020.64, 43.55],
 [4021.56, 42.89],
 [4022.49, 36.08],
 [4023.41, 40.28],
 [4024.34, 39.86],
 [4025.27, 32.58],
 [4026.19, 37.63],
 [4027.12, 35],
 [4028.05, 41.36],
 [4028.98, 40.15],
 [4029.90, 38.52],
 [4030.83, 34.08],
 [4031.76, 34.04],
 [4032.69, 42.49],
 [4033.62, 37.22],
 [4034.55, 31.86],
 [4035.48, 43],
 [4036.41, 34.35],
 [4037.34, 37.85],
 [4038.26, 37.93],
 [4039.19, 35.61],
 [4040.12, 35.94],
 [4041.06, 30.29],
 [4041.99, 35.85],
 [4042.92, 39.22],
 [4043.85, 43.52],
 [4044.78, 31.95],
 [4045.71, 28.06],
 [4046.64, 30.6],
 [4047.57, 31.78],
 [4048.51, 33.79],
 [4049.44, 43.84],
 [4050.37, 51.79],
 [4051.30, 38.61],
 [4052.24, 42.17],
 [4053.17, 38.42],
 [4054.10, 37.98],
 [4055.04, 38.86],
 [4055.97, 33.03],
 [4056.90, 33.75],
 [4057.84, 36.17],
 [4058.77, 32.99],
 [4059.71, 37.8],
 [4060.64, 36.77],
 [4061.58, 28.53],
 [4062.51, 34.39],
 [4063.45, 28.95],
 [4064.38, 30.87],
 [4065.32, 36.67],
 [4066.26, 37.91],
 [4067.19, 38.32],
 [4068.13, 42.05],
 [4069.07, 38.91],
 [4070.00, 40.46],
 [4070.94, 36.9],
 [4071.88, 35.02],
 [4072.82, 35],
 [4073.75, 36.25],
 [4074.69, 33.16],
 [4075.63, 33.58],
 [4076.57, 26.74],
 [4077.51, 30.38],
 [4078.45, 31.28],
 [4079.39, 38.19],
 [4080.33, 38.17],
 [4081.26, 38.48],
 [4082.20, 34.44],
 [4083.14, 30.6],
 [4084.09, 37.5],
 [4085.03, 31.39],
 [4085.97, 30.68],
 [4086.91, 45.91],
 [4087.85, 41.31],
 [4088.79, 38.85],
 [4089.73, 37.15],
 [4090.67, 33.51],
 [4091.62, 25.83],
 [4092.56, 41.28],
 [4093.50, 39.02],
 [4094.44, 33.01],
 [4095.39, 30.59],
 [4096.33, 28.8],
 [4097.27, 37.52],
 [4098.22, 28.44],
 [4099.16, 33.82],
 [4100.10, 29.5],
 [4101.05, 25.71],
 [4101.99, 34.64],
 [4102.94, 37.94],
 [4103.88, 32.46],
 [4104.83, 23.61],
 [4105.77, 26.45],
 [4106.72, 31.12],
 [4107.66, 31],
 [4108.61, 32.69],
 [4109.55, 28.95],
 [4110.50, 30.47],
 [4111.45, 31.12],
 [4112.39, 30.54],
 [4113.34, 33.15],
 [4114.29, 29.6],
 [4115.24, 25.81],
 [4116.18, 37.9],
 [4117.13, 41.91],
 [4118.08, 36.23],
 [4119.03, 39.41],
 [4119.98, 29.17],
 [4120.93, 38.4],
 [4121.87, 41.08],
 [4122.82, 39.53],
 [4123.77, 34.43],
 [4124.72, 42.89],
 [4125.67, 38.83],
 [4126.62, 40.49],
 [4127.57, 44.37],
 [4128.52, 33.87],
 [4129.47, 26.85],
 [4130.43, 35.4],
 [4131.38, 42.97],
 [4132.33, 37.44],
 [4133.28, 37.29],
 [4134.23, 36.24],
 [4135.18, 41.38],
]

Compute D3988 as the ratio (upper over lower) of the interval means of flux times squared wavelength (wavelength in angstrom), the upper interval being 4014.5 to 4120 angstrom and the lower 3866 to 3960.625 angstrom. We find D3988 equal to 1.27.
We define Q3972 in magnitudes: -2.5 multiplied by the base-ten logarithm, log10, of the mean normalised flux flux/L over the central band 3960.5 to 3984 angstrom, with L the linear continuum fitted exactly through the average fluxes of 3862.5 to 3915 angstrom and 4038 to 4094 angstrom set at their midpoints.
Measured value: 0.22 mag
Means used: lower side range 29.4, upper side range 35.9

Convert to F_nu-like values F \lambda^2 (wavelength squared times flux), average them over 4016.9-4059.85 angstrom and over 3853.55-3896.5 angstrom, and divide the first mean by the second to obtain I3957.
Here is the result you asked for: 1.46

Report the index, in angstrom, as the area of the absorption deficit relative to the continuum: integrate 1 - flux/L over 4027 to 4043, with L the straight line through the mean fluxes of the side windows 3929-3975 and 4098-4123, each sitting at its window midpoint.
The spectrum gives -3.7 angstrom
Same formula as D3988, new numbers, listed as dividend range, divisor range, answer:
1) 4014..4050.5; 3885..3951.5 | 1.36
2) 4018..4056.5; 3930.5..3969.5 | 1.39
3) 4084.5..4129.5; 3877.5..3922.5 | 1.28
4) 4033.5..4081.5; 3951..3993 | 1.25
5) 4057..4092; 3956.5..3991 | 1.29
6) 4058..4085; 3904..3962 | 1.20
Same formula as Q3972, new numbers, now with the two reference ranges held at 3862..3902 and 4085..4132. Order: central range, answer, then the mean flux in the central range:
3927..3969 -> 0.073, 27.8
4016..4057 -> -0.163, 37.5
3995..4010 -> -0.184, 37.1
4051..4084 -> -0.074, 35.5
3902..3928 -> -0.181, 33.9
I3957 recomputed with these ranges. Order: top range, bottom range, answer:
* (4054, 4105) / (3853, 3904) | 1.35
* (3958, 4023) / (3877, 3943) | 1.22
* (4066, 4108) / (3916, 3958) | 1.23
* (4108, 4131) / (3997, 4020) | 0.99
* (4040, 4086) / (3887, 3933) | 1.28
